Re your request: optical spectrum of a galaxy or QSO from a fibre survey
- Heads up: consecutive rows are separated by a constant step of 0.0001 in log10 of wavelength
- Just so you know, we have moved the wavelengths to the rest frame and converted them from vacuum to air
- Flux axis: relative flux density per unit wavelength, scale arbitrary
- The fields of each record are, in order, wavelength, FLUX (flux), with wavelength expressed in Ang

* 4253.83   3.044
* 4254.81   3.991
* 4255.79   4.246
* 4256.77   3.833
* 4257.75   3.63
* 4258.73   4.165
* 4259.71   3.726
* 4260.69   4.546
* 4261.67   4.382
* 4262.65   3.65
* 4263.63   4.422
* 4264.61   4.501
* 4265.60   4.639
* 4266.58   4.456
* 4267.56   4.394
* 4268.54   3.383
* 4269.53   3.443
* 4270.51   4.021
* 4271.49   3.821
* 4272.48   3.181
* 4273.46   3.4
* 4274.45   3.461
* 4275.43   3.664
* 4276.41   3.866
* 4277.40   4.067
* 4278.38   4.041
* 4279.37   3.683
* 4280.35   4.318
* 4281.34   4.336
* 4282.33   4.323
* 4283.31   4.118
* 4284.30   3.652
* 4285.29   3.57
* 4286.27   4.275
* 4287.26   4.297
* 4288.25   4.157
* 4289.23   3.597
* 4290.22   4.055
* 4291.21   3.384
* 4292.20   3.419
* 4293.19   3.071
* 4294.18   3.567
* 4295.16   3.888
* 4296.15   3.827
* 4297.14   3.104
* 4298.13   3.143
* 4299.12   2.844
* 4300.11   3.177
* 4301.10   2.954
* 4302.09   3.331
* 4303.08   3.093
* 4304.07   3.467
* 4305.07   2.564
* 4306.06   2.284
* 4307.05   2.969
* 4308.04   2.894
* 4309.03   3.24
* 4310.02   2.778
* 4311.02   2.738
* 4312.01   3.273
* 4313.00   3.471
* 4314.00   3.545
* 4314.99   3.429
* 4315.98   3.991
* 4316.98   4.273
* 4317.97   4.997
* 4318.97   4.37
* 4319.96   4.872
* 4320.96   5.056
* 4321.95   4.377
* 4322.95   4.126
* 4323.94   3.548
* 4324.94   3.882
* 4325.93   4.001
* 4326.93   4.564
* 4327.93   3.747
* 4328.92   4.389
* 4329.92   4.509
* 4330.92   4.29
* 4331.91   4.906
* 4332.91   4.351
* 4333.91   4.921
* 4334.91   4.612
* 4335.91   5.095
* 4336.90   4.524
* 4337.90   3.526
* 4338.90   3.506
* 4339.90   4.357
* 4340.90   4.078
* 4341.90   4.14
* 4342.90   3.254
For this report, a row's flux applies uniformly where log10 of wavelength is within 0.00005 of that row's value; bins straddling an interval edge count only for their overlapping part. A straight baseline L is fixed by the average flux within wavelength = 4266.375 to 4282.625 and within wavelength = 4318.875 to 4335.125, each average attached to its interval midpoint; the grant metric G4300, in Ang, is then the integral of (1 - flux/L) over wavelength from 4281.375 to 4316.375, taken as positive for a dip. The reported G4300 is 5.69 Ang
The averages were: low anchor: 3.86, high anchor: 4.38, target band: 3.42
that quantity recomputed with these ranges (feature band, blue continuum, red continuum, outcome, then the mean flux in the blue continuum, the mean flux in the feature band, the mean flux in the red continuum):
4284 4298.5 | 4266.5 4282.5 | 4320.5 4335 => 1.20 Ang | 3.85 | 3.67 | 4.34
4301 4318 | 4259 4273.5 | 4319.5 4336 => 4.12 Ang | 4.02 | 3.26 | 4.41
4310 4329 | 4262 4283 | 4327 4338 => 1.65 Ang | 3.96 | 3.99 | 4.48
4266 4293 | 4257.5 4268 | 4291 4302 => -0.66 Ang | 4.24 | 3.86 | 3.31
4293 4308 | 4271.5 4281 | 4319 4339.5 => 3.26 Ang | 3.75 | 3.15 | 4.34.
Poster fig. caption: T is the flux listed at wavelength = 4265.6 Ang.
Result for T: 4.639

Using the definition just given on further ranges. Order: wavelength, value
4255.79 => 4.246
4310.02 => 2.778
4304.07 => 3.467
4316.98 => 4.273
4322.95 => 4.126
